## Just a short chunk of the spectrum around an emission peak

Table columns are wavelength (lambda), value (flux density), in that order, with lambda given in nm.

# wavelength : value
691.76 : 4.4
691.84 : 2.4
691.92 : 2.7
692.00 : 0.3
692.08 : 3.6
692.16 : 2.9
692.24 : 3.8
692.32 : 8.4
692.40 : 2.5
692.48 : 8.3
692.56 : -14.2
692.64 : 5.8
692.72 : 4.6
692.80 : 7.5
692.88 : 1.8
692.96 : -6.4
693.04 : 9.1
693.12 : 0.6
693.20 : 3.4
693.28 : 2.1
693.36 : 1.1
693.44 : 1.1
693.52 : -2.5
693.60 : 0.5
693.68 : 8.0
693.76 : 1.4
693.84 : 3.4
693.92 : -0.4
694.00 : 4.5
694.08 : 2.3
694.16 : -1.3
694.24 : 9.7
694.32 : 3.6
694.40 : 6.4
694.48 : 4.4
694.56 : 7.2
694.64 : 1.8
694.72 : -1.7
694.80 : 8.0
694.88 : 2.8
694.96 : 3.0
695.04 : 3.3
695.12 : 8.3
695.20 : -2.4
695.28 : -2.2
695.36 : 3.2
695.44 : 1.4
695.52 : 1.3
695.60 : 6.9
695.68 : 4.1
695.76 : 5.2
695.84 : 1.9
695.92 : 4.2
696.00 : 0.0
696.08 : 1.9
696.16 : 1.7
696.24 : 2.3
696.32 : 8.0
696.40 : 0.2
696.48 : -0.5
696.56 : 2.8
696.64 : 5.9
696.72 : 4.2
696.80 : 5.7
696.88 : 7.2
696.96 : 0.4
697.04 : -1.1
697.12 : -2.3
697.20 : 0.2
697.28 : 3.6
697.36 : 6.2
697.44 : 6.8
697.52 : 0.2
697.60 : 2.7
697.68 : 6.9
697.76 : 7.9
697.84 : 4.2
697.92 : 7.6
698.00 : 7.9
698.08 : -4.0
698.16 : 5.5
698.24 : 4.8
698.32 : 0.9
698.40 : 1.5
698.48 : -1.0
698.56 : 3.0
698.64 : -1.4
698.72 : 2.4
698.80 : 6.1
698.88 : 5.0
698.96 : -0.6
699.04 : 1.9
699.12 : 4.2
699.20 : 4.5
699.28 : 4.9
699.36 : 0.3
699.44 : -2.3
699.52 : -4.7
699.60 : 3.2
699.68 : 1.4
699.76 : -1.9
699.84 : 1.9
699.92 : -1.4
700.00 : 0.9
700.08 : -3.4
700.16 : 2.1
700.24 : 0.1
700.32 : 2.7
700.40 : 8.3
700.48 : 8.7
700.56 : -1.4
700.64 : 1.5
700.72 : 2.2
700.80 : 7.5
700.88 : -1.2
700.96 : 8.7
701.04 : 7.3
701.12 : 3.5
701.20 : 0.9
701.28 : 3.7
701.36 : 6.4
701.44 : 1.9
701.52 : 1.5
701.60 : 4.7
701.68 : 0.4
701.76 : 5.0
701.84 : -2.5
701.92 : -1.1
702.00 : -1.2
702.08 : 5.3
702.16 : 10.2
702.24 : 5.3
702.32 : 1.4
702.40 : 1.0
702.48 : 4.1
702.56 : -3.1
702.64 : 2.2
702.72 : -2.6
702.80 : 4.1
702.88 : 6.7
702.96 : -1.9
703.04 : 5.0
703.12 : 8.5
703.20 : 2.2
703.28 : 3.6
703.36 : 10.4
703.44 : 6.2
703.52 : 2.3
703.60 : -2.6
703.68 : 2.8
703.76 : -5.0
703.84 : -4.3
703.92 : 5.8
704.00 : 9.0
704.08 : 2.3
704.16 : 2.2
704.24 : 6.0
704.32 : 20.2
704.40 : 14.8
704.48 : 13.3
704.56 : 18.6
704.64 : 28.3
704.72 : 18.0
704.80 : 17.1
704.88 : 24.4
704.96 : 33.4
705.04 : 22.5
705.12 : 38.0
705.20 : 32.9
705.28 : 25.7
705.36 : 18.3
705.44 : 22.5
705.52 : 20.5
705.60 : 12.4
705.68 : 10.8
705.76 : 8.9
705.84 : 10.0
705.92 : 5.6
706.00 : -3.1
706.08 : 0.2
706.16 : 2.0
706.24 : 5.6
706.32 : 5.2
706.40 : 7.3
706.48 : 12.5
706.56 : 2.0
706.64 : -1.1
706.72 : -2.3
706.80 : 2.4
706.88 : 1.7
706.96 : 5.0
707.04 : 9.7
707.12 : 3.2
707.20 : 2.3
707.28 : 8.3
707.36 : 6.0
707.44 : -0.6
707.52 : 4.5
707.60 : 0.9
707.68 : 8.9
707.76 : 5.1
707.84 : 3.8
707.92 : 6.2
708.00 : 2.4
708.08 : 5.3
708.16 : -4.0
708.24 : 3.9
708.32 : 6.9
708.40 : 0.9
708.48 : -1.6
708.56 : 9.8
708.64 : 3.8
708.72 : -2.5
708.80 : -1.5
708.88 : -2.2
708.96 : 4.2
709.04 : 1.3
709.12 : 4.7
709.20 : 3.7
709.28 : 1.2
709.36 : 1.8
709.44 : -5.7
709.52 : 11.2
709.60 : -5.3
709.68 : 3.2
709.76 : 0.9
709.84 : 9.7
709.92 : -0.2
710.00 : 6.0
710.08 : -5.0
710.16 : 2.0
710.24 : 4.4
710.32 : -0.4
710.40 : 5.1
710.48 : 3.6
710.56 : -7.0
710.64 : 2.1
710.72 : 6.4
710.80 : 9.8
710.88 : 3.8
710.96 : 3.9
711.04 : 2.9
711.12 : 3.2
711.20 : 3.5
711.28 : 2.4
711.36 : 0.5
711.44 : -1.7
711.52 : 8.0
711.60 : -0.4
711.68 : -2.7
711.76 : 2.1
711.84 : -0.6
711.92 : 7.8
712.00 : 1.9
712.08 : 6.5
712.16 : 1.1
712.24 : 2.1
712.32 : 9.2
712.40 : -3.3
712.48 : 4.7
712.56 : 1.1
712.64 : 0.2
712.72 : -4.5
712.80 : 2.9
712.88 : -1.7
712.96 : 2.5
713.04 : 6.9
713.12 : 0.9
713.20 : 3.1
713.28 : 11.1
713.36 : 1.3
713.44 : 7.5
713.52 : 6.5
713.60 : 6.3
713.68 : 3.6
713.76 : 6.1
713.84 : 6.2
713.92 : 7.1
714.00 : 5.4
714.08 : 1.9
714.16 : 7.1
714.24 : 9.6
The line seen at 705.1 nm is [O II]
